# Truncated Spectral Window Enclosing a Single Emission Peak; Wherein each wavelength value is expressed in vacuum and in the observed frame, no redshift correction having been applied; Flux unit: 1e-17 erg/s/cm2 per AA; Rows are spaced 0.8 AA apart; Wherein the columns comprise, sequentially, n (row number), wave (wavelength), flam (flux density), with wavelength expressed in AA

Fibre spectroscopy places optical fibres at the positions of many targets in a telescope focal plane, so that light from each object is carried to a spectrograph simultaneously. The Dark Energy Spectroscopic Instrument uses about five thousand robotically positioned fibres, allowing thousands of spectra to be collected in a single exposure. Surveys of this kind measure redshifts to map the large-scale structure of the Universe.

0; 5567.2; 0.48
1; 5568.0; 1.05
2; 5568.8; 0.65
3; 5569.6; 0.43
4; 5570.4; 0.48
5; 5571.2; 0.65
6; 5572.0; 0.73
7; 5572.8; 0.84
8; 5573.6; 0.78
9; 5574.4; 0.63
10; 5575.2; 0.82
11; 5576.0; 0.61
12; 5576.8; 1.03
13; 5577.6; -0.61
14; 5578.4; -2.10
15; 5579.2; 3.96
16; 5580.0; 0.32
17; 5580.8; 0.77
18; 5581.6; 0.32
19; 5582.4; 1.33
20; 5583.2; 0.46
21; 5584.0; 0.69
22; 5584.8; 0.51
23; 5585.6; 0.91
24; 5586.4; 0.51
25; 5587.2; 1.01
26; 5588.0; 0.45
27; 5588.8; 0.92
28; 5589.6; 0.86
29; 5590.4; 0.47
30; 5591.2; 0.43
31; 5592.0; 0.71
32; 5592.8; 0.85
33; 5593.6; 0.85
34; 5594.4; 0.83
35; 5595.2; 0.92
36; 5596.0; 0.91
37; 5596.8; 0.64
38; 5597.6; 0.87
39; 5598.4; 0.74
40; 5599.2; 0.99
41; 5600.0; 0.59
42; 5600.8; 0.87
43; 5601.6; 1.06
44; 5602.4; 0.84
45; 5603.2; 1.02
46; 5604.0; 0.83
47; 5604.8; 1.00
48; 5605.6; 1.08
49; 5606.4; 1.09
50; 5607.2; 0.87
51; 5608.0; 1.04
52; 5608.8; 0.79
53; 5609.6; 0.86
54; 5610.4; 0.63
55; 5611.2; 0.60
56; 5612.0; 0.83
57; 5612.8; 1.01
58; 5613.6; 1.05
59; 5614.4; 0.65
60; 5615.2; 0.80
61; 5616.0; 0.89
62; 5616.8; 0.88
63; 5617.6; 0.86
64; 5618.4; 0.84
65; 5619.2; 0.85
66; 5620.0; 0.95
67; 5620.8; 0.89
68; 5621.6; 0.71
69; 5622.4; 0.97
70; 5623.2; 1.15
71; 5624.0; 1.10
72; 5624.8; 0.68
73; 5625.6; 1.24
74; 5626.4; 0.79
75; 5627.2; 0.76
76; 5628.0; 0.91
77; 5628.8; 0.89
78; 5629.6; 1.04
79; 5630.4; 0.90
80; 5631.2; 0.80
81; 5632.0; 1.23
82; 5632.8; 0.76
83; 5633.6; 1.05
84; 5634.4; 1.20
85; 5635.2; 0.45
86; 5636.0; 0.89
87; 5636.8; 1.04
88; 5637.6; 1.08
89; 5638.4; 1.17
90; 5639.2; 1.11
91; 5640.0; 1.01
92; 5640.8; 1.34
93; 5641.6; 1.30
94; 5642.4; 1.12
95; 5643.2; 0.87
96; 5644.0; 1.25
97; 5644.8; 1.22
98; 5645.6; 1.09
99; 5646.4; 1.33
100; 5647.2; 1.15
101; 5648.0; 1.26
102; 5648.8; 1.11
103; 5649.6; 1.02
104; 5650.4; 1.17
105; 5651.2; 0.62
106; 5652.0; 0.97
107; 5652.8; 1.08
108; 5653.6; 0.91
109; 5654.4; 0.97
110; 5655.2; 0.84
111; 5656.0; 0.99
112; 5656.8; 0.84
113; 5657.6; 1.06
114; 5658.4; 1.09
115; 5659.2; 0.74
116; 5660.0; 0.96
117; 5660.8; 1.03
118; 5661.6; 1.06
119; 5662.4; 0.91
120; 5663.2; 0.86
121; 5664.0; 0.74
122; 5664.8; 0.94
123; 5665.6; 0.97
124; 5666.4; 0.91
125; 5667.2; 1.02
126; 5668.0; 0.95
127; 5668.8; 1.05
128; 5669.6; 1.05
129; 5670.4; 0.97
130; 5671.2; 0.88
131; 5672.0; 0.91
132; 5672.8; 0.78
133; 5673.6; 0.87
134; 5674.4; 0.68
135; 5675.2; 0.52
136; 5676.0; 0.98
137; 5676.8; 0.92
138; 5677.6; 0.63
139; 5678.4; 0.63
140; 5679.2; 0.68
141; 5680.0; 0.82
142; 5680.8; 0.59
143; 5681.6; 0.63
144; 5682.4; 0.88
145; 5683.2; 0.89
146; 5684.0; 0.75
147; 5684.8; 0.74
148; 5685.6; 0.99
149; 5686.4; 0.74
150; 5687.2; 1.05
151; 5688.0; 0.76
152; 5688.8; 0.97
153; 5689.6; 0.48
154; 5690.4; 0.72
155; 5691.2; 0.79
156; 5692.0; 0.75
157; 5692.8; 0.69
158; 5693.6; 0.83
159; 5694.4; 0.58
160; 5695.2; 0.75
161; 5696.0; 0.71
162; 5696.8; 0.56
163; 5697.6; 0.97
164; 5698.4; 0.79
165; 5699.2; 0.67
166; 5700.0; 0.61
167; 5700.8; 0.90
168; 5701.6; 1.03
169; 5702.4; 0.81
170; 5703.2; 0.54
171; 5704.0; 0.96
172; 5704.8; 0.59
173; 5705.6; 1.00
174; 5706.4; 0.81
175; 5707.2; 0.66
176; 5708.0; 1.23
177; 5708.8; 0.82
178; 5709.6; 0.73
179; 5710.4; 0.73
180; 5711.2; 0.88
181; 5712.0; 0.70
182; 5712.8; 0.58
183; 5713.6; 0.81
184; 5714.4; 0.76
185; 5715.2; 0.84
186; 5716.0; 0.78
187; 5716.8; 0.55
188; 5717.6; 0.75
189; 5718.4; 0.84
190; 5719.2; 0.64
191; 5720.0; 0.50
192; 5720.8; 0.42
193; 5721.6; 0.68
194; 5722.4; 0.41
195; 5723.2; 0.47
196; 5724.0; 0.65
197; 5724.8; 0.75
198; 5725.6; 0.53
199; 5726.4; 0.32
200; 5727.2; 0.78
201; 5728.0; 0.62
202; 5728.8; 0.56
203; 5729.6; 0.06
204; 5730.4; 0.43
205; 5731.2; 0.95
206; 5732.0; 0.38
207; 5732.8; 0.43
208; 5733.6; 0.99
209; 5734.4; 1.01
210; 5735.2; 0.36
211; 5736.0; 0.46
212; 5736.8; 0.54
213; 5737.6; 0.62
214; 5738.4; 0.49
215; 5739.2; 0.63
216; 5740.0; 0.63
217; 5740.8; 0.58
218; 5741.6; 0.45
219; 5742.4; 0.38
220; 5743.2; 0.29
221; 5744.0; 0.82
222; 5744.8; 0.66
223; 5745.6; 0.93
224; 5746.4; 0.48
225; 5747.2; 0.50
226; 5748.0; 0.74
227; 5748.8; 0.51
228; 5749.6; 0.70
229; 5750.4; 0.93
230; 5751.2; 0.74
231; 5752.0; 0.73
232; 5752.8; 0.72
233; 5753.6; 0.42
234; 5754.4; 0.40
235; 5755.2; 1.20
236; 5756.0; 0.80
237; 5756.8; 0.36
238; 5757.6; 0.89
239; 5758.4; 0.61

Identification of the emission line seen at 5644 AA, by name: C III]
